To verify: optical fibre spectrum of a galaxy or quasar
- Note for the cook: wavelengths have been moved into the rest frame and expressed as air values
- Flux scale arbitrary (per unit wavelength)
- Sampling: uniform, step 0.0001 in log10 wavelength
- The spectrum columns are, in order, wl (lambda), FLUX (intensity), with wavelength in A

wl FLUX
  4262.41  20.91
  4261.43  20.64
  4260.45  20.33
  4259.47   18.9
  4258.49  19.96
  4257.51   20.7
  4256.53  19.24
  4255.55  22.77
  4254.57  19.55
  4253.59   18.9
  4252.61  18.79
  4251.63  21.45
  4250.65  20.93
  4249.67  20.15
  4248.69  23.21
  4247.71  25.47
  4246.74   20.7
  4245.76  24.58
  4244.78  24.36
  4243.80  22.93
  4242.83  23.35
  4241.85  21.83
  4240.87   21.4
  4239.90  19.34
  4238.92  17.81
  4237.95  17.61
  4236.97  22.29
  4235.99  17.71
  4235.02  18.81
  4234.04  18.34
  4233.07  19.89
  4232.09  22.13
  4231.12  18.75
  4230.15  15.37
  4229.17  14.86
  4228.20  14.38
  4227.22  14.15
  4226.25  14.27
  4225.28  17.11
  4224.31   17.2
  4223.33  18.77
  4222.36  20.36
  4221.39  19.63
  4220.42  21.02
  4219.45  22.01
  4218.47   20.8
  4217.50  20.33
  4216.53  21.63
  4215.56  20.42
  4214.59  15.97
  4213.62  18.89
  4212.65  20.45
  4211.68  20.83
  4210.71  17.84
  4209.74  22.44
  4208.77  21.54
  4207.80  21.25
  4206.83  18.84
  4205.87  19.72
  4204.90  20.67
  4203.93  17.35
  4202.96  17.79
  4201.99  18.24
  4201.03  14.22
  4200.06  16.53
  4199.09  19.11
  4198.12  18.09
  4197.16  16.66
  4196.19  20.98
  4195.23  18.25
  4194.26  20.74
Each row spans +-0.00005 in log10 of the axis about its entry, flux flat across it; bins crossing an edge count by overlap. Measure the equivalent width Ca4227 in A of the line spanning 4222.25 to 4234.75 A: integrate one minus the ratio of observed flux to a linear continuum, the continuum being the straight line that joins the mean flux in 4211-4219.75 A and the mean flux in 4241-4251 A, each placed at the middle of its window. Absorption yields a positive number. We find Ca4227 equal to 2.3 A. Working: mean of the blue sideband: 20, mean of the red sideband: 22.7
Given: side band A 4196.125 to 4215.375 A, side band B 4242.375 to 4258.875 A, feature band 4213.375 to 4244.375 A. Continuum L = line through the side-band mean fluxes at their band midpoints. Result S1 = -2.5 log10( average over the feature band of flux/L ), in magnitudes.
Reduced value 0.066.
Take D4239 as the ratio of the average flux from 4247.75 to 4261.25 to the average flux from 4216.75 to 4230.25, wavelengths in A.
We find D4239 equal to 1.1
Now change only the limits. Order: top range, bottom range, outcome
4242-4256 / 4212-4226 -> 1.12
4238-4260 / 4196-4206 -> 1.18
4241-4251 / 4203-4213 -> 1.14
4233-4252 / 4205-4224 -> 1.05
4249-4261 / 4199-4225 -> 1.04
